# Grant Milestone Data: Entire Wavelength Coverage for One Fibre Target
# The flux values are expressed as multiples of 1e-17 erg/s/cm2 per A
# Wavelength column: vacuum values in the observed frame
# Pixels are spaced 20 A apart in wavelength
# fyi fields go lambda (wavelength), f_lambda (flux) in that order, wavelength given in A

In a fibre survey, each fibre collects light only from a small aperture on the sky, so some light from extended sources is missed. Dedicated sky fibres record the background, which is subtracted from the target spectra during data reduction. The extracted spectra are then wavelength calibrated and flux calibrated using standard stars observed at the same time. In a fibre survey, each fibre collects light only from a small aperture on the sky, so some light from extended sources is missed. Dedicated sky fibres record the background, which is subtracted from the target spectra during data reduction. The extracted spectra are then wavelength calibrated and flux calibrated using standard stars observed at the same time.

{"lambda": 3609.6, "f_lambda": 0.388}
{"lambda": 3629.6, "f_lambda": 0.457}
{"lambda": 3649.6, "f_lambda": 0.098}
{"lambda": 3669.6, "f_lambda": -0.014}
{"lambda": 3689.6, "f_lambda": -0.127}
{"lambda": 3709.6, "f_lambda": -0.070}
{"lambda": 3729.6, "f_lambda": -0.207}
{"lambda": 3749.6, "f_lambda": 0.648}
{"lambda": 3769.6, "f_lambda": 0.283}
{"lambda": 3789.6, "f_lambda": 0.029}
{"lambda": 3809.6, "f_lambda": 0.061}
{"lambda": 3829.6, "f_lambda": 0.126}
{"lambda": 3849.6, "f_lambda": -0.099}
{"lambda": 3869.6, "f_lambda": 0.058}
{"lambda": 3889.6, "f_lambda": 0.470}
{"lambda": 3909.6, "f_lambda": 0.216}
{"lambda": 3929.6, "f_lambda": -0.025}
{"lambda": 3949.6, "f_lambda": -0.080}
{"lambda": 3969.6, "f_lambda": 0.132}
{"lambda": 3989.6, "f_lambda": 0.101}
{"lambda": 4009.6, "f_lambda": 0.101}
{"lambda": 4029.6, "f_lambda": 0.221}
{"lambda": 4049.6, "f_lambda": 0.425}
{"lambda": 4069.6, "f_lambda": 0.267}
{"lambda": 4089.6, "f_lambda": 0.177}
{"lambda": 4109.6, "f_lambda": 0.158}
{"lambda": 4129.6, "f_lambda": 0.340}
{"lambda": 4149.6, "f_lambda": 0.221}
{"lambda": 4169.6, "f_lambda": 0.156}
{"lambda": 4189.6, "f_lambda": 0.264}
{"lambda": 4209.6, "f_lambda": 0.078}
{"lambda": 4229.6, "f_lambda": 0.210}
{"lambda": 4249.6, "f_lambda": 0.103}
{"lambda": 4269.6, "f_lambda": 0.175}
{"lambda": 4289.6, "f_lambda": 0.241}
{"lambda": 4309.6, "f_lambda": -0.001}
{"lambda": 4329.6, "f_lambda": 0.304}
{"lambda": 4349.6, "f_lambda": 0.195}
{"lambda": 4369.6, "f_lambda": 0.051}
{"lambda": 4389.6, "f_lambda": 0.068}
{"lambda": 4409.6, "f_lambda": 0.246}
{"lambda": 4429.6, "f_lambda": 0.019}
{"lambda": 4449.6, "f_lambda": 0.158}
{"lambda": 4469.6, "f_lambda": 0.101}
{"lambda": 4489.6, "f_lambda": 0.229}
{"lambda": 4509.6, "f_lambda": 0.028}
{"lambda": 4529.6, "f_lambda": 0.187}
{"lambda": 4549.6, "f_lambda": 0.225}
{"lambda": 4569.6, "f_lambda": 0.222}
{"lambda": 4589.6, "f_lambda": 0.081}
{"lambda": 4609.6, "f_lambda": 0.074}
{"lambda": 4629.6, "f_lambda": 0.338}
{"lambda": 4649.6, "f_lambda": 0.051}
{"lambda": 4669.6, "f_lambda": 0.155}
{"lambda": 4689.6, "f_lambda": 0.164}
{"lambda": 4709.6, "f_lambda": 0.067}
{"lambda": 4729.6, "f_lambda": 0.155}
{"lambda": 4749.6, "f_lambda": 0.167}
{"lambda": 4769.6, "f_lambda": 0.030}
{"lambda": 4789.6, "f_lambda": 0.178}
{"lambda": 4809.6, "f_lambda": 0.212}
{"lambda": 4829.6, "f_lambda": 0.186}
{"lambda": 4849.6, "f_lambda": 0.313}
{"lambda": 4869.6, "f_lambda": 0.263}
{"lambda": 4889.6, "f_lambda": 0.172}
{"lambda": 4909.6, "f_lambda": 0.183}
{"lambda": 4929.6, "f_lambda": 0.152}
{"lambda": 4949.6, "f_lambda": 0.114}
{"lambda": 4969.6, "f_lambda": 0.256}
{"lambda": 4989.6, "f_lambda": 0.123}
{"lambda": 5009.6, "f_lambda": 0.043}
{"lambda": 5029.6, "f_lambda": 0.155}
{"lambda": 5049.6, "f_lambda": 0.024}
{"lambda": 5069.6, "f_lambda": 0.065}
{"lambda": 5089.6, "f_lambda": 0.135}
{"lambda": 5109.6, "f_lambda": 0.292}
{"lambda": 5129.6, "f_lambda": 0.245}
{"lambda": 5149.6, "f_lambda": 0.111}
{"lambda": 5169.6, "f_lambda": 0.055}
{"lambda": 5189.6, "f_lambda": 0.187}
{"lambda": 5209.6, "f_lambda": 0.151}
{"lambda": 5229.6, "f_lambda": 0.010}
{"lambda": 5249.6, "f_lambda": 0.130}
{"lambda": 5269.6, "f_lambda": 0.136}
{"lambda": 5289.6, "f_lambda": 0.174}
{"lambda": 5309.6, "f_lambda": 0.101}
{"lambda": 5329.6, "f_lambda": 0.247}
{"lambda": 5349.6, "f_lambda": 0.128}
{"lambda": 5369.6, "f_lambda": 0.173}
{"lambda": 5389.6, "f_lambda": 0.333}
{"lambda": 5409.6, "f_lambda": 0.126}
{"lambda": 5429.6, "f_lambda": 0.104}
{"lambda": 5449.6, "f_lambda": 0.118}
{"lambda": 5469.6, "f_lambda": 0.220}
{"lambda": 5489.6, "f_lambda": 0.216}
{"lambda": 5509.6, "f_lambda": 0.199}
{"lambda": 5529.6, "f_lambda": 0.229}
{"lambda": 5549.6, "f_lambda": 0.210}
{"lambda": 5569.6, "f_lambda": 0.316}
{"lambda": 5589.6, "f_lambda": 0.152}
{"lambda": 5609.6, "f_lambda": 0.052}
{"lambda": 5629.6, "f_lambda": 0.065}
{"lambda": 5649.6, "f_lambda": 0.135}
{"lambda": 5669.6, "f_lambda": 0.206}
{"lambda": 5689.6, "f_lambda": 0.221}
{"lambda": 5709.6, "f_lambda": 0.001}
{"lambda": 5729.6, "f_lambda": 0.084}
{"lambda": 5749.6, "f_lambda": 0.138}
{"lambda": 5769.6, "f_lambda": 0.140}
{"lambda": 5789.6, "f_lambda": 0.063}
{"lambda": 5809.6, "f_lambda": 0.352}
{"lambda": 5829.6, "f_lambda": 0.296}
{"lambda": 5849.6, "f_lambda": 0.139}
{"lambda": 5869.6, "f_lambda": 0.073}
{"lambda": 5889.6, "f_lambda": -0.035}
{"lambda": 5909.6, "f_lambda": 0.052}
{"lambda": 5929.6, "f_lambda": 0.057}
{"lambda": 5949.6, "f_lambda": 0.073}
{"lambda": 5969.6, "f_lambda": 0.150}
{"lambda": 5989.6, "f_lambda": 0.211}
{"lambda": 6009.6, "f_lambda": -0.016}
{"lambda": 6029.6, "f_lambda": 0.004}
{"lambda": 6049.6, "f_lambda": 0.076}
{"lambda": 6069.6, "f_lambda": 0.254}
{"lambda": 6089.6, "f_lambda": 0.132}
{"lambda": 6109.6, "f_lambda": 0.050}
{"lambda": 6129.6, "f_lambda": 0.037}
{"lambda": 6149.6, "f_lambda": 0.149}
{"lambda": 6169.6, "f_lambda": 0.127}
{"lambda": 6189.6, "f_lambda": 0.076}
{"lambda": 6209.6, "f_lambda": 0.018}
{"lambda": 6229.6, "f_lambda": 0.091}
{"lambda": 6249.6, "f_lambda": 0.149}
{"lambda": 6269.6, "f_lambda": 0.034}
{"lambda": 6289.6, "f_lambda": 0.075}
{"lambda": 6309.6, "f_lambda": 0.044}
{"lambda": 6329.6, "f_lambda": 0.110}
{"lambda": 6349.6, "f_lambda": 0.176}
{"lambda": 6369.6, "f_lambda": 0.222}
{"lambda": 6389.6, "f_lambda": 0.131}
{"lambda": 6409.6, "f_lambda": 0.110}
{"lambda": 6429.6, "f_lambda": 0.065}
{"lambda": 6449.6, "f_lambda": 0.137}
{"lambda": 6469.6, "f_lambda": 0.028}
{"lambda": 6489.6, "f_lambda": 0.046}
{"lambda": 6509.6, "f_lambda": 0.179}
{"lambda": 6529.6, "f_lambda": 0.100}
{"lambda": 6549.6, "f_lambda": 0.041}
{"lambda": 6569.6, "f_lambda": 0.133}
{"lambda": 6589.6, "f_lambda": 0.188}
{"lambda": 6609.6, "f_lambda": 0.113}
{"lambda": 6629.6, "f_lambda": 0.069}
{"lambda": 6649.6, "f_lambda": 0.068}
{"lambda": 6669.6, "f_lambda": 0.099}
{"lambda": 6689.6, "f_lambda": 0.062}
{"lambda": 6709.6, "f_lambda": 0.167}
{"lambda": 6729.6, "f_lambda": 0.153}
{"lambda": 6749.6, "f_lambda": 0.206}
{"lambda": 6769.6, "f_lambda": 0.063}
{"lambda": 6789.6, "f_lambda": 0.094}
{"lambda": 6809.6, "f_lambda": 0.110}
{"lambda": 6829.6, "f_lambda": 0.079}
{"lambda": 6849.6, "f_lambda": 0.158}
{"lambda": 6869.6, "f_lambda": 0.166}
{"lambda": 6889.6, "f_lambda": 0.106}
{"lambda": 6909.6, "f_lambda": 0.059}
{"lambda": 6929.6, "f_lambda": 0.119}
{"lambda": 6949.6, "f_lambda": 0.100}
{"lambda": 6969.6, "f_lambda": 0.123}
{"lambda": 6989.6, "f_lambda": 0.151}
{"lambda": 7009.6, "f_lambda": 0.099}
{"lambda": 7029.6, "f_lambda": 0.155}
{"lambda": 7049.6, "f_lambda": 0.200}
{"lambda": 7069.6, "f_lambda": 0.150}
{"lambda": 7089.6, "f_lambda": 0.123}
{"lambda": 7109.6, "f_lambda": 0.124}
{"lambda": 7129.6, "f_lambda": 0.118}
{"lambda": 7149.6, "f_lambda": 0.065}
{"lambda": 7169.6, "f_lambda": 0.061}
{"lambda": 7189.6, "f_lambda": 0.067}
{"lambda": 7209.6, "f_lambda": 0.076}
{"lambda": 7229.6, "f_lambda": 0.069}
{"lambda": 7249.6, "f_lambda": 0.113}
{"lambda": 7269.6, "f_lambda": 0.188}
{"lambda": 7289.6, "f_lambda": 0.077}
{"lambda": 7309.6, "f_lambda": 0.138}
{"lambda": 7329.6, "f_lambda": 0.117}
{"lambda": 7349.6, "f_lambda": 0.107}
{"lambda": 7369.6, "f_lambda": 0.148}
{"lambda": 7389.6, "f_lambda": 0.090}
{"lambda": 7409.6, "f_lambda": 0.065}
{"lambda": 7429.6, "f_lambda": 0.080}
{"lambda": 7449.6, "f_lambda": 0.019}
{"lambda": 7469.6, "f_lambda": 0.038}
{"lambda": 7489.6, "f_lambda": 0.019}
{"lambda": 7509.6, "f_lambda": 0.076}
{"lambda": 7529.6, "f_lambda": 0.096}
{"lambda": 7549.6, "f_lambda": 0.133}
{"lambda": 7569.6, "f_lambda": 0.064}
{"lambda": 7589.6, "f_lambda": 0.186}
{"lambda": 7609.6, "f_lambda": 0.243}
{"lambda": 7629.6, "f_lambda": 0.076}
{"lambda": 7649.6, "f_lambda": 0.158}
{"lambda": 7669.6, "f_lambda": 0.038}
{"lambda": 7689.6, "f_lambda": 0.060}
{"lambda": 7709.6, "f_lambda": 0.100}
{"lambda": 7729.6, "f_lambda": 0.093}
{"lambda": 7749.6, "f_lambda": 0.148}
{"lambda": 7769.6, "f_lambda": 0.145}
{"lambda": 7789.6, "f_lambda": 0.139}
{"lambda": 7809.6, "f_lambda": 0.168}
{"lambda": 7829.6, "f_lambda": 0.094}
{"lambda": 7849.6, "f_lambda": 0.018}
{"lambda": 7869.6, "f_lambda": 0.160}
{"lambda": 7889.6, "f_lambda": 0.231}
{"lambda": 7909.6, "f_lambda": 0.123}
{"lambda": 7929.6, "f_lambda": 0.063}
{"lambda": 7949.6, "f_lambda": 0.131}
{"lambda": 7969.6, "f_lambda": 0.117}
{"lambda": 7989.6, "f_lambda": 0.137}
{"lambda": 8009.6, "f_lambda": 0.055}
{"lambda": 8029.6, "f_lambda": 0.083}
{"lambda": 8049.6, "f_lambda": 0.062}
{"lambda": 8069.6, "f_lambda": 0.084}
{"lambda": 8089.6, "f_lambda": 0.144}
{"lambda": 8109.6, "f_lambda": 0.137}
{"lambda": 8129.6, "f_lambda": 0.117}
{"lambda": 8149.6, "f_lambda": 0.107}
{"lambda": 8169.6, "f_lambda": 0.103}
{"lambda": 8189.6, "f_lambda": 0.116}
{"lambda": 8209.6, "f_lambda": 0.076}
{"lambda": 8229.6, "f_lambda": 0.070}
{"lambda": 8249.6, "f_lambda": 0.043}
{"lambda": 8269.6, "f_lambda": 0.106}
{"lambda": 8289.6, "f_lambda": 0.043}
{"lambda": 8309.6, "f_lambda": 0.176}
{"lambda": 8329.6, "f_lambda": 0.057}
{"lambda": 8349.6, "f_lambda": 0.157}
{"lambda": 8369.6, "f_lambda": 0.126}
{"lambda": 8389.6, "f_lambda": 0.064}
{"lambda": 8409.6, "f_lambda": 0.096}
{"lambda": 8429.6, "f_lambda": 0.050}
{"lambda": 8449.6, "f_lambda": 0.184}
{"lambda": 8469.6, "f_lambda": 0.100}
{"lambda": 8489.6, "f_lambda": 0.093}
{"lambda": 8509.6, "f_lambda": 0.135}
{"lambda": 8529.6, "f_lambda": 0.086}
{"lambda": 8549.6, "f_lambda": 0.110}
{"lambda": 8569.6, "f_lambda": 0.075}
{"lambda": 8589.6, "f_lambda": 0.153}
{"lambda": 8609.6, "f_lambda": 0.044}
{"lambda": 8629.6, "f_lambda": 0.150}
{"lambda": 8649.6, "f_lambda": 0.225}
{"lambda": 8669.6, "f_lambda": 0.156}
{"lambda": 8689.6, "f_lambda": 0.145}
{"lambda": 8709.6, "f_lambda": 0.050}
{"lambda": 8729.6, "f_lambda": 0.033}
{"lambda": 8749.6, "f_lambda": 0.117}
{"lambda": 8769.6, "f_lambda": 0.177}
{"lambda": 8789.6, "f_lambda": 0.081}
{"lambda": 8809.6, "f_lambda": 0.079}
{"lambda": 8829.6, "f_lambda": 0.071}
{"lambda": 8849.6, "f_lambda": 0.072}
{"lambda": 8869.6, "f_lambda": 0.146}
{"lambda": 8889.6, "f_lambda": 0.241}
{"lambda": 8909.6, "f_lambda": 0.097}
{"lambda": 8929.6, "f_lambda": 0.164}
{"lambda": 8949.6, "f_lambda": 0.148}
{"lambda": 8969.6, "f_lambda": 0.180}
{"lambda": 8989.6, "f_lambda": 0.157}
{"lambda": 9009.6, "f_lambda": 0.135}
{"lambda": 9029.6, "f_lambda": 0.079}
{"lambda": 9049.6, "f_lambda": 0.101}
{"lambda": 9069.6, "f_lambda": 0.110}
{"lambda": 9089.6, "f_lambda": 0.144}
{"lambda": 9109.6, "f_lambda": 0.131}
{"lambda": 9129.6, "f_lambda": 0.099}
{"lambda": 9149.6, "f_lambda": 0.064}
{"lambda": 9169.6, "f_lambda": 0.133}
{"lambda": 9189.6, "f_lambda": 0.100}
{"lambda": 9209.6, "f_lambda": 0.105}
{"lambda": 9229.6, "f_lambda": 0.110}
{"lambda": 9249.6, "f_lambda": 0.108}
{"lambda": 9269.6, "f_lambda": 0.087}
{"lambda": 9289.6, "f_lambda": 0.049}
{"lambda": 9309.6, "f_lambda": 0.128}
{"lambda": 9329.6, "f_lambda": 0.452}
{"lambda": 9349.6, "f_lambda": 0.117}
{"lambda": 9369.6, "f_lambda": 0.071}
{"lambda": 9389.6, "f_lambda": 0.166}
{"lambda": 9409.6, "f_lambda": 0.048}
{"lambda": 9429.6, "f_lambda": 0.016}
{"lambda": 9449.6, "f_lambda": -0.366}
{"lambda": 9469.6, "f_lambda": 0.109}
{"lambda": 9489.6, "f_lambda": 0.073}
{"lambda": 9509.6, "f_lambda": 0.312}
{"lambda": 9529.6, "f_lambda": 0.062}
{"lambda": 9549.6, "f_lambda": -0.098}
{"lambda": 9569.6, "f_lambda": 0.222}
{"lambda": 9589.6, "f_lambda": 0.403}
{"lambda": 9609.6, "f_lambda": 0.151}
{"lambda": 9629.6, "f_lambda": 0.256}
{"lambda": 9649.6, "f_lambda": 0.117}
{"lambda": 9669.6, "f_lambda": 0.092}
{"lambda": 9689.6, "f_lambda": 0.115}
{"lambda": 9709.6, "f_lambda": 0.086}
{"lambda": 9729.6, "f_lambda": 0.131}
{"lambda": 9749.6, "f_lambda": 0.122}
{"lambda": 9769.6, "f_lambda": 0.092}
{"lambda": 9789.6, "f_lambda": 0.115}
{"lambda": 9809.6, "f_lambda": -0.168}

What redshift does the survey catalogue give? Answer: 1.57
